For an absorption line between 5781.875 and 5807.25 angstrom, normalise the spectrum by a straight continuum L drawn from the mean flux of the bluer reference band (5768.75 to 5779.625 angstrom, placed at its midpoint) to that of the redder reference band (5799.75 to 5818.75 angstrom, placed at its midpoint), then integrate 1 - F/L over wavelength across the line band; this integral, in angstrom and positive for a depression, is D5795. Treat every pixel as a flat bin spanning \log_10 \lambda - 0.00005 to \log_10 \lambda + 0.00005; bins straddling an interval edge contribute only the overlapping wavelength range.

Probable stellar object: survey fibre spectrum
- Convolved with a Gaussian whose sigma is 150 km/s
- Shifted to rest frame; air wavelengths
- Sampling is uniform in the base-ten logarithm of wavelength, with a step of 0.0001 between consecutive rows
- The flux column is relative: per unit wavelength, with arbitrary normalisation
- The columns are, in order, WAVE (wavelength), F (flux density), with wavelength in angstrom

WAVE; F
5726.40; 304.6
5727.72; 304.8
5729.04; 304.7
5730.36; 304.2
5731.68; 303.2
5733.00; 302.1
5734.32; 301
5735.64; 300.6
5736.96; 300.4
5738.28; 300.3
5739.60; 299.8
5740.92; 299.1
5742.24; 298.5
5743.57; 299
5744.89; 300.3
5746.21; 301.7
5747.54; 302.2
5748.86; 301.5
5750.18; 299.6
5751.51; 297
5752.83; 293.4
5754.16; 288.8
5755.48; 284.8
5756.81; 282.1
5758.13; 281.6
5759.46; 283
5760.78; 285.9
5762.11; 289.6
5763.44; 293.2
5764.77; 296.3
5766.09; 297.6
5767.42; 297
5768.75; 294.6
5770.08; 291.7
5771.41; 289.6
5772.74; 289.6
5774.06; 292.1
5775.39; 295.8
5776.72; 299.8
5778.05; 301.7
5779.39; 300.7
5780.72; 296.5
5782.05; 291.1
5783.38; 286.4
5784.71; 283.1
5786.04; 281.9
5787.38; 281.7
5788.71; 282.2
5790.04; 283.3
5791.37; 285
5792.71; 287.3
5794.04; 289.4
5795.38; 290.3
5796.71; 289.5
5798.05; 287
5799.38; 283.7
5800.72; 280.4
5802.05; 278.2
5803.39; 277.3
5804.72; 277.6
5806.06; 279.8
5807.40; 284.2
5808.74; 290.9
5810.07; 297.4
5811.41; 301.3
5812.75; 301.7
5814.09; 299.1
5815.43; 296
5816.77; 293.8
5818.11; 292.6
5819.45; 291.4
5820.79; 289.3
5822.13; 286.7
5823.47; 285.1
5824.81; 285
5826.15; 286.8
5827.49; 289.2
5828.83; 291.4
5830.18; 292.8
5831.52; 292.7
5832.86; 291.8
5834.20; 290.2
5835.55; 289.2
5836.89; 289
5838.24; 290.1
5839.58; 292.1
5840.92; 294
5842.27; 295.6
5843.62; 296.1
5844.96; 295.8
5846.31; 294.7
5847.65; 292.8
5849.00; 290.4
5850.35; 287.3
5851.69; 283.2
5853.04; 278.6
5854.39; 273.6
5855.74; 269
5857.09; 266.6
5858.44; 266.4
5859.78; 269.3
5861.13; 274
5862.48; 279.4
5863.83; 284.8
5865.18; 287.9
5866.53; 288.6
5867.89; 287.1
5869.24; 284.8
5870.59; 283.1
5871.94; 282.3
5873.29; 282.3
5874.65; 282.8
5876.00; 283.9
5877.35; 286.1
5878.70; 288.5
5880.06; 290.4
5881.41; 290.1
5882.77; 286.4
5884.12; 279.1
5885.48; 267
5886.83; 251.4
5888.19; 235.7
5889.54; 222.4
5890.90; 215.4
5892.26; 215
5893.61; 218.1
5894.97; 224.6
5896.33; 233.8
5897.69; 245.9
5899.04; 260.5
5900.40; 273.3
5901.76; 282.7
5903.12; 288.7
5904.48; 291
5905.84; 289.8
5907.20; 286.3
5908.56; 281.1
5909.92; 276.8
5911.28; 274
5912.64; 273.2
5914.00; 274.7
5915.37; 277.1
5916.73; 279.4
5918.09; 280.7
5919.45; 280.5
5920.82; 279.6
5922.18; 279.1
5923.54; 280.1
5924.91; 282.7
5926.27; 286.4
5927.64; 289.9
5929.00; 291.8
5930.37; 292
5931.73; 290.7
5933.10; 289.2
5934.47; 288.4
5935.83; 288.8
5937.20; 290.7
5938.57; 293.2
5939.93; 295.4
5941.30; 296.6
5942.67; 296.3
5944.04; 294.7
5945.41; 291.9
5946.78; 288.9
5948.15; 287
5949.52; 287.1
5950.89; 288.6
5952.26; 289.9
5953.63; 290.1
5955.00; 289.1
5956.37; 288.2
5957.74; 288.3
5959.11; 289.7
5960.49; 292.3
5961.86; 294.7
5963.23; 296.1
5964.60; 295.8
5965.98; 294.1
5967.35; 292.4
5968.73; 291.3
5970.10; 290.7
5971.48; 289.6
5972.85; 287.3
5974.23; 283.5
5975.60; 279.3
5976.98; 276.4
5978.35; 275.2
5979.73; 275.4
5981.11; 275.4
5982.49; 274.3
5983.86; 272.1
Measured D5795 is 0.7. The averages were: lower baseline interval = 295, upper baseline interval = 289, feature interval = 284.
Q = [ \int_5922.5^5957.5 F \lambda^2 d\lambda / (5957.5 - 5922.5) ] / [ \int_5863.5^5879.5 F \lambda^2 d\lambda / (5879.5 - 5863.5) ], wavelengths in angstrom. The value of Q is 1.0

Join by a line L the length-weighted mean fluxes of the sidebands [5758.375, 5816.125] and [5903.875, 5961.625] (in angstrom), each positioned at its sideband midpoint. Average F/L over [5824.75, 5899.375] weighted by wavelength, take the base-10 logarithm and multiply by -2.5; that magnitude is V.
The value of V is 0.05 mag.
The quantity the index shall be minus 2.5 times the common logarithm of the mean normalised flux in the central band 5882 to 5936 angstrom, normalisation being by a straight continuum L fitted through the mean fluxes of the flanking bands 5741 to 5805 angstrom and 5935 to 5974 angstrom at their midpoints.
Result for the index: 0.082 mag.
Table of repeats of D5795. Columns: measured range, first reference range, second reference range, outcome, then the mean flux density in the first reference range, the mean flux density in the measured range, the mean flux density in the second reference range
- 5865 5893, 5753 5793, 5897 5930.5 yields 1.16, 290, 271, 280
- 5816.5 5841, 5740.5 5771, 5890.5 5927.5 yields -0.72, 294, 290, 269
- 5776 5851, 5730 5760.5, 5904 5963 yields 0.83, 297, 290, 287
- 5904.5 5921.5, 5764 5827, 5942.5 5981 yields 0.52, 290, 280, 288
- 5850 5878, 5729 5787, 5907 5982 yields 0.98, 295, 280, 286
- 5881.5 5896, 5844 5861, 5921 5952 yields 2.10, 281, 243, 289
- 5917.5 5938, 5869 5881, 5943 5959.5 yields 0.15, 285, 286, 290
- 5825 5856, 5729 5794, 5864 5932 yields -0.81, 294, 289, 273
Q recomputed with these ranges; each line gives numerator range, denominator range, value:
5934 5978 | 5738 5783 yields 1.05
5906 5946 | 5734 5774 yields 1.03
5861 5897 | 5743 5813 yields 0.95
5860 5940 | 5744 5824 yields 0.99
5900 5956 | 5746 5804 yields 1.04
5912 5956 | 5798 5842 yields 1.03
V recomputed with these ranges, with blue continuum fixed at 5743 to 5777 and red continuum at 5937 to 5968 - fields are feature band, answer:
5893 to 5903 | 0.166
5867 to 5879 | 0.030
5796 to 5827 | 0.016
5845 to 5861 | 0.049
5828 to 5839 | 0.007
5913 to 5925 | 0.050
